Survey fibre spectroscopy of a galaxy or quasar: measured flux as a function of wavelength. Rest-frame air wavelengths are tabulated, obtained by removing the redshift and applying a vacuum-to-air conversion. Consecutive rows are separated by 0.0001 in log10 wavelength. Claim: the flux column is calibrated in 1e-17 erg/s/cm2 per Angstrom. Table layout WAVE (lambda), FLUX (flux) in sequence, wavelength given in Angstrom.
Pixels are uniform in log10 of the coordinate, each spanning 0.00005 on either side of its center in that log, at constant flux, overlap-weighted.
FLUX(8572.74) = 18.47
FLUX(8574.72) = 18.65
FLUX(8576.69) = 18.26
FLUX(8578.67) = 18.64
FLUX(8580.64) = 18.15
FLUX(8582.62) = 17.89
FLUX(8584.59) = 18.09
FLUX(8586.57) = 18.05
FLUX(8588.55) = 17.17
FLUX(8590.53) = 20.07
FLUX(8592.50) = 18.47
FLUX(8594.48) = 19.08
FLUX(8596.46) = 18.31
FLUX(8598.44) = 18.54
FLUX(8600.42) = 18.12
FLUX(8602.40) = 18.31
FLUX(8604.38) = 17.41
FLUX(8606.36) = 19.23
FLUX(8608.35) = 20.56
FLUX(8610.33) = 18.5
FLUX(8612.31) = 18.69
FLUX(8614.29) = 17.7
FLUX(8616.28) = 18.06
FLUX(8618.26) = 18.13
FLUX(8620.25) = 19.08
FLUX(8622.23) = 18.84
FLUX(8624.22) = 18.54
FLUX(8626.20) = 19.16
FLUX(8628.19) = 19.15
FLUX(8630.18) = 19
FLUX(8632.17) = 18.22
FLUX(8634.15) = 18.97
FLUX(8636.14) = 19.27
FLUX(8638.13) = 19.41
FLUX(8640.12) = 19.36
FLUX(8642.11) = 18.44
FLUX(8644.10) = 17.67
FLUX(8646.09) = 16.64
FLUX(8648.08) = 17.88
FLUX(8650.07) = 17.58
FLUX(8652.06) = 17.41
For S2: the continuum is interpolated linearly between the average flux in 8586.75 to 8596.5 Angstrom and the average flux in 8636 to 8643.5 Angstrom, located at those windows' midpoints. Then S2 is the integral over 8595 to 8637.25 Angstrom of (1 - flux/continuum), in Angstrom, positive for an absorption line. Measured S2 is 0.3 Angstrom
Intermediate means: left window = 18.6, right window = 19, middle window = 18.7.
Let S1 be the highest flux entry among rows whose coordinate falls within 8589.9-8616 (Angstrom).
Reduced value 20.56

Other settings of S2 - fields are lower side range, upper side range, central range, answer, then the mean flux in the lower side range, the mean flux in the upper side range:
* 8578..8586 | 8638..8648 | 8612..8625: -0.2 Angstrom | 18.2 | 18.2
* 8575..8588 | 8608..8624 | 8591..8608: -0.1 Angstrom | 18.2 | 18.6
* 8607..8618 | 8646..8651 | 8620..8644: -1.1 Angstrom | 18.7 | 17.5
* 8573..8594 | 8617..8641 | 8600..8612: 0.0 Angstrom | 18.4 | 18.9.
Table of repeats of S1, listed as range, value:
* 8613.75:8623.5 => 19.08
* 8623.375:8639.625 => 19.41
